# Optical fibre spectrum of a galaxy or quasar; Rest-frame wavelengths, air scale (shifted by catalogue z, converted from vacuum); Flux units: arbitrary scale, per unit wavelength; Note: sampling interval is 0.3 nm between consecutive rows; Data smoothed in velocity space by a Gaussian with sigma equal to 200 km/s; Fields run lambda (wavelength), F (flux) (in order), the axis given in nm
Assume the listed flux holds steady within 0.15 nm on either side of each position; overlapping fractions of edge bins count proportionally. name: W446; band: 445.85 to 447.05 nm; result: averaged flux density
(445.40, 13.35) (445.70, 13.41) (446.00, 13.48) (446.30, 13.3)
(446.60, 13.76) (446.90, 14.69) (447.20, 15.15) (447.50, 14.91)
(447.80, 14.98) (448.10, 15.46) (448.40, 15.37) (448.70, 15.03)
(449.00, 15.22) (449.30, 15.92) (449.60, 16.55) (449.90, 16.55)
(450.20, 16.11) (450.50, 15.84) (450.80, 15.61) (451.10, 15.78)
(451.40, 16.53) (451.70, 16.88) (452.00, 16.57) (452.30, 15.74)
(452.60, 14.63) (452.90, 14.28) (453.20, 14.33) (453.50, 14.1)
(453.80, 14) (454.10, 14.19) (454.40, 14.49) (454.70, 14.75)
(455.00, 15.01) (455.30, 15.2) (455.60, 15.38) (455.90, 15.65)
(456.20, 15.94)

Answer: 13.8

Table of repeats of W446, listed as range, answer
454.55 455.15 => 14.9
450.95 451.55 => 16.2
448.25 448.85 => 15.2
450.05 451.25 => 15.8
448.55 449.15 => 15.1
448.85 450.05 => 16.1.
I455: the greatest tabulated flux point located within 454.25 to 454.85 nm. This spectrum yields 14.75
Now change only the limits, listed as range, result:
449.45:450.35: 16.55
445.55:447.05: 14.69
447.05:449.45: 15.92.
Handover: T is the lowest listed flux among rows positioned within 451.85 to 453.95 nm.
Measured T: 14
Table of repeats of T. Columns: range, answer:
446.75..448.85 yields 14.69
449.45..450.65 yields 15.84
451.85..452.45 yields 15.74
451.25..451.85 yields 16.53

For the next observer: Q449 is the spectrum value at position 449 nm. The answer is 15.22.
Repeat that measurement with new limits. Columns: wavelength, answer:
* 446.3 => 13.3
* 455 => 15.01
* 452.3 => 15.74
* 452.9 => 14.28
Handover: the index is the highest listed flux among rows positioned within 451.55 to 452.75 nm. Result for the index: 16.88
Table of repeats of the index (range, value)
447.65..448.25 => 15.46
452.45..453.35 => 14.63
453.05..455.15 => 15.01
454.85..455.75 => 15.38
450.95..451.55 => 16.53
